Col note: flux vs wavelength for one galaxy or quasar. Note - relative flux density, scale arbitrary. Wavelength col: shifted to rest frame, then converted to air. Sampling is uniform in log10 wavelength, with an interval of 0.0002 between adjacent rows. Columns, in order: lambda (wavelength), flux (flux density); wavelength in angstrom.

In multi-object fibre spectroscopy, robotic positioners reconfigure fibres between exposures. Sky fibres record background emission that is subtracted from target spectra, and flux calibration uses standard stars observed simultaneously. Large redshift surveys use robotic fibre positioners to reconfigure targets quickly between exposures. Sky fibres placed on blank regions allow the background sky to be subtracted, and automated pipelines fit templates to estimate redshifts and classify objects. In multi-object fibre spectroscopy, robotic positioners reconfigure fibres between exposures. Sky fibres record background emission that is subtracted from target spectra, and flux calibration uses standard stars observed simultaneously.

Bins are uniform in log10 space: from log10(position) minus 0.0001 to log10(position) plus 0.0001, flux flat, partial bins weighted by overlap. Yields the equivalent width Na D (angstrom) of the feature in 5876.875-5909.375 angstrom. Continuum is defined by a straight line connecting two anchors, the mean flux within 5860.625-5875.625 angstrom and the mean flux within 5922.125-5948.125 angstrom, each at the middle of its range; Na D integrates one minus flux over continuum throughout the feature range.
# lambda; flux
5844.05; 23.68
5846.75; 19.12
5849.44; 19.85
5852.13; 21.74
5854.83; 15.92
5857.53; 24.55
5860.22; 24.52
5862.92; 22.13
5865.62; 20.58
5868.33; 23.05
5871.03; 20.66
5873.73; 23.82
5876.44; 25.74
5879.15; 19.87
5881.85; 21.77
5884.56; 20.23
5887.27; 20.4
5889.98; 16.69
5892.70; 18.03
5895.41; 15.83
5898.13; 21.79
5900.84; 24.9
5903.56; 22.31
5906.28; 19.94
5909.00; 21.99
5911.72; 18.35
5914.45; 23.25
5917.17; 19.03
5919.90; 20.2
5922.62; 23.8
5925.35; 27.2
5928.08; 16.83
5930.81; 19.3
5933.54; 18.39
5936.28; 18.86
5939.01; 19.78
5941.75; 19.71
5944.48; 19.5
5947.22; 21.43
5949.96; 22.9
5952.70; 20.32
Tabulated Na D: 1.8 angstrom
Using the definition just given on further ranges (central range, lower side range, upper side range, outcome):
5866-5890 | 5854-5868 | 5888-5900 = -1.7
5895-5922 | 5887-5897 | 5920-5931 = -1.9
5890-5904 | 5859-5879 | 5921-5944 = 1.0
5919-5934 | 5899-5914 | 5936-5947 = -0.4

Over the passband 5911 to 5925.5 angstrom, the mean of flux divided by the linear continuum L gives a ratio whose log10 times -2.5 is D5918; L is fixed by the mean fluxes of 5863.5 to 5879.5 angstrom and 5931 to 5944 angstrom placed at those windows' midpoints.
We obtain -0.081 mag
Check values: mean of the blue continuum 22.4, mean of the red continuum 19.2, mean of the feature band 21.7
